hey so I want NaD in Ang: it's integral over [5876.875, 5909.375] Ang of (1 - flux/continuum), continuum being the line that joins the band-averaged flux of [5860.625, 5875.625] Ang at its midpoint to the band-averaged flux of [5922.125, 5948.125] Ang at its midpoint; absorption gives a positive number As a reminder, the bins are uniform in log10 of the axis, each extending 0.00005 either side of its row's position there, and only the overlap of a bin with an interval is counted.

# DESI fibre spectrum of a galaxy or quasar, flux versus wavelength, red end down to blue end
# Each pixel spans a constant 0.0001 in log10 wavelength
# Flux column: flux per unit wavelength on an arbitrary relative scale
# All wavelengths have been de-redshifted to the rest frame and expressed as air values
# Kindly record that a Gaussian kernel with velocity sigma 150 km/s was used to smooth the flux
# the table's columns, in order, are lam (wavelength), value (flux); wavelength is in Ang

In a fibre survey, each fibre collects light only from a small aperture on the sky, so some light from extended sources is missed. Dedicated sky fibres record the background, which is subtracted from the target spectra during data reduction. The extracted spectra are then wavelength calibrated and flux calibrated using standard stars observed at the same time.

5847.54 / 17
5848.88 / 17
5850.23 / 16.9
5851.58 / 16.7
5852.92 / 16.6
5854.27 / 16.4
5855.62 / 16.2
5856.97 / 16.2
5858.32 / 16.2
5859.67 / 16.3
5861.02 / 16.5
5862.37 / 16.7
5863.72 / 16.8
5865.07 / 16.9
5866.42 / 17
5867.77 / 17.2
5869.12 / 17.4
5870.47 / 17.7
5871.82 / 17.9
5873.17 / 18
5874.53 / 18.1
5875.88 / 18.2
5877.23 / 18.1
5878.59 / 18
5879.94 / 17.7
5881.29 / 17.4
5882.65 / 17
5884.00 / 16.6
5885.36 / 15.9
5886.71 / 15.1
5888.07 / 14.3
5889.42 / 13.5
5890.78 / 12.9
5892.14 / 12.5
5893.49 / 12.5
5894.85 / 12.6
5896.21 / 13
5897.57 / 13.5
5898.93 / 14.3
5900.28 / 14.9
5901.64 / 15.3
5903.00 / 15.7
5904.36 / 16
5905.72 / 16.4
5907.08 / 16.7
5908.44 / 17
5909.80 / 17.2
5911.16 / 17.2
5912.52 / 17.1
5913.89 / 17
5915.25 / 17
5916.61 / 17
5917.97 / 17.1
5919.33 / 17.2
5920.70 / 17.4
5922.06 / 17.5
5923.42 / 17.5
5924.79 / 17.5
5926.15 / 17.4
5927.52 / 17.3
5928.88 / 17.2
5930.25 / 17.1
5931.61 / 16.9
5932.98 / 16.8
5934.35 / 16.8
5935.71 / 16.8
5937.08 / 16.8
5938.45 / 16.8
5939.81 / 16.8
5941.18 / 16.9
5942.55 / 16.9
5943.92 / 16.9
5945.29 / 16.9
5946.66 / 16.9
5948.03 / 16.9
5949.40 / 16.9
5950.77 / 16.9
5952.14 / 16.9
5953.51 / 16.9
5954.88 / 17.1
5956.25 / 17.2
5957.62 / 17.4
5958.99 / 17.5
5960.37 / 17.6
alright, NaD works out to 3.67 Ang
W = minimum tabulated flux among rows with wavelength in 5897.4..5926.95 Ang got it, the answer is 13.5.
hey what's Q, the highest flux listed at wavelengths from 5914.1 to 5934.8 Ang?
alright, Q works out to 17.5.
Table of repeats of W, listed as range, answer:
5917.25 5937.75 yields 16.8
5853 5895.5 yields 12.5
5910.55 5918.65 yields 17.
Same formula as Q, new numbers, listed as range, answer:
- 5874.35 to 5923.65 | 18.2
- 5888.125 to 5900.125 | 14.3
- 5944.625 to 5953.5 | 16.9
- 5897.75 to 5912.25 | 17.2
